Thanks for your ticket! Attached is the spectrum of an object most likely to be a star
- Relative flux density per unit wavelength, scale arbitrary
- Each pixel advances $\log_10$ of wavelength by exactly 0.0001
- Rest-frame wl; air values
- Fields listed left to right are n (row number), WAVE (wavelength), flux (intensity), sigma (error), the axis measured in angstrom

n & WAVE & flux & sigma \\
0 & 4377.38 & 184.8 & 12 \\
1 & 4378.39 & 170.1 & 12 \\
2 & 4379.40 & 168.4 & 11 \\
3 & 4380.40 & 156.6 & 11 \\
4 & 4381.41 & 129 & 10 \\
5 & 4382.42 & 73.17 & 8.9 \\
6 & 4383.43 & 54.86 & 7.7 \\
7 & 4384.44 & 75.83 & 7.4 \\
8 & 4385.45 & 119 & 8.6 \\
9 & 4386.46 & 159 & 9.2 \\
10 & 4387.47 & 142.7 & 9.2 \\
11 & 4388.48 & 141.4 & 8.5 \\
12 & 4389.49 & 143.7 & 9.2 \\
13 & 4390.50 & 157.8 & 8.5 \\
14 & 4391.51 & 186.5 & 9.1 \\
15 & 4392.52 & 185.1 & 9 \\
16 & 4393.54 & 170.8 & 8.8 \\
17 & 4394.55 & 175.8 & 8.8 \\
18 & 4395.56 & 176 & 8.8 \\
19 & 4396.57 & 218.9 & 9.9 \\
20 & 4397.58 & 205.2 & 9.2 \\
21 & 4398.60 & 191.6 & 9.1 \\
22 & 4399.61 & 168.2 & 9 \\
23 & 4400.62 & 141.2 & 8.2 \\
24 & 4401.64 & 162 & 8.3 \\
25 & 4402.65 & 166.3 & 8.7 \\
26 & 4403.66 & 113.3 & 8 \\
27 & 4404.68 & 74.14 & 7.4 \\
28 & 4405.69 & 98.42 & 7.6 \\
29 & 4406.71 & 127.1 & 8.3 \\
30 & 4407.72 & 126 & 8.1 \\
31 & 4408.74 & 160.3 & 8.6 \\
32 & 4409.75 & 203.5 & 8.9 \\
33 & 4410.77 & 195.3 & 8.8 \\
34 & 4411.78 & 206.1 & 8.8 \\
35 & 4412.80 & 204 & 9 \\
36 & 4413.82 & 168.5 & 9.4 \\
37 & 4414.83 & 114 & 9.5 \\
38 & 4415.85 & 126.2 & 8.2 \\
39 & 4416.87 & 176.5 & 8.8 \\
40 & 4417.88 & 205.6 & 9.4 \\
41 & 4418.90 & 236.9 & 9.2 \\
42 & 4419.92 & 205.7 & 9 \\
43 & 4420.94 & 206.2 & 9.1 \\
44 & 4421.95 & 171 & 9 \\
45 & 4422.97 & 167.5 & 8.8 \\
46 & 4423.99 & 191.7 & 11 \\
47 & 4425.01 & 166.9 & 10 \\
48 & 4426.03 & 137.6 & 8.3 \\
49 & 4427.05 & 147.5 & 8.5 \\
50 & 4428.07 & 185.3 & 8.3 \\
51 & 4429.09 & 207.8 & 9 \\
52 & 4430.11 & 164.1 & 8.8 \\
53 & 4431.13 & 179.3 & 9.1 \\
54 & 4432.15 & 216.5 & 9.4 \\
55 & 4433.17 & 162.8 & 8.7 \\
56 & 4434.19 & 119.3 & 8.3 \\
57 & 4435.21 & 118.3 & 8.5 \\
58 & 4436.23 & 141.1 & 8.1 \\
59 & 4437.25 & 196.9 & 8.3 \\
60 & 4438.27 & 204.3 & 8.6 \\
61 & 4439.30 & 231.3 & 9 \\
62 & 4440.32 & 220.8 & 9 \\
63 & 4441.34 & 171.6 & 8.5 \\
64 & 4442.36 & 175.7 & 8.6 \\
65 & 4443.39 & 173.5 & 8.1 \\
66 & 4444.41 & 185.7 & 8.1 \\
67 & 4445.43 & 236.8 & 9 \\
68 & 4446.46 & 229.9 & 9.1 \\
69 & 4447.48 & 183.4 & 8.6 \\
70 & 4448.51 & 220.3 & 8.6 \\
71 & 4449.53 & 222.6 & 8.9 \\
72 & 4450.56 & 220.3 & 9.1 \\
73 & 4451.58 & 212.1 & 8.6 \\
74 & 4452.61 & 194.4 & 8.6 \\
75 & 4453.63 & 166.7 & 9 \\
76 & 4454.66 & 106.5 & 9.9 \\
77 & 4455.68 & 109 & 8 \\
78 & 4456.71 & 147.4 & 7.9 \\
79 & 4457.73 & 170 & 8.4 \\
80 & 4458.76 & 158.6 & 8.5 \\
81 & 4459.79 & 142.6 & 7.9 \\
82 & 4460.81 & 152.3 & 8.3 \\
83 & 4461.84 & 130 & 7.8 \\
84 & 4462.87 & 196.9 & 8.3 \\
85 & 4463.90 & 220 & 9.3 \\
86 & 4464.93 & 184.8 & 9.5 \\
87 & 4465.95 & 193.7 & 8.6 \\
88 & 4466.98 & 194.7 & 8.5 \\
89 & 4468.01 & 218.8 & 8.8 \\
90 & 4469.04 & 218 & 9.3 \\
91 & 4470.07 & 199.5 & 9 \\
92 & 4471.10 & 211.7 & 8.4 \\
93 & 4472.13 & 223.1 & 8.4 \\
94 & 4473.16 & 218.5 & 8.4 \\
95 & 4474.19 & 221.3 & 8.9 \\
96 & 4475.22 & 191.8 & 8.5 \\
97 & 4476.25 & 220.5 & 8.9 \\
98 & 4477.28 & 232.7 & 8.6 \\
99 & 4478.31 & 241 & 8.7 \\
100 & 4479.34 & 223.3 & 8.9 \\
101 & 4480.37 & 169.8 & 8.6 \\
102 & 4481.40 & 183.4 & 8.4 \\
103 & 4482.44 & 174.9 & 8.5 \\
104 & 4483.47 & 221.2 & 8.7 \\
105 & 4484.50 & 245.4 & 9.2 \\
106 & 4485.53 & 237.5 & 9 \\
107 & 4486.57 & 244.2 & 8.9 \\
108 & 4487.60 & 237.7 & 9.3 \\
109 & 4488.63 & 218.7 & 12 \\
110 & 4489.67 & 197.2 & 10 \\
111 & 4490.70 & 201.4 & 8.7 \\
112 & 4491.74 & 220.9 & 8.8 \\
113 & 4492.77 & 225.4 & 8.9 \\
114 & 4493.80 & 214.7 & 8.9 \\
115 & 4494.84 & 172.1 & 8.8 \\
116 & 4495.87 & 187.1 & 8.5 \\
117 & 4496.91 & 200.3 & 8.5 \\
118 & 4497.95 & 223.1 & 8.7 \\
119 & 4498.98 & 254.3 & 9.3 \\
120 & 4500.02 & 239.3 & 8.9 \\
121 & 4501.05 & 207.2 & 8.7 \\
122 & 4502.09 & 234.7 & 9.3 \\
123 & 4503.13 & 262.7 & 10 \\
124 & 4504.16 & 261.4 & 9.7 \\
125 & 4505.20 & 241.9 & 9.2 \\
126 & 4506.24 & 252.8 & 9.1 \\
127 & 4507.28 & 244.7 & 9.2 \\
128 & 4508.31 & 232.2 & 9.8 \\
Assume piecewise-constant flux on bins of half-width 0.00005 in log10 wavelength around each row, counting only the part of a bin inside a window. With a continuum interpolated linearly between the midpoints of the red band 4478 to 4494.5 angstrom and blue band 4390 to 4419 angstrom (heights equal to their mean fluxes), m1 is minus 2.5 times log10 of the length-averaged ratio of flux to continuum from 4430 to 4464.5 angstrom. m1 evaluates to 0.07 mag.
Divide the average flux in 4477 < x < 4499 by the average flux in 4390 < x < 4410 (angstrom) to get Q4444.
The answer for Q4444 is 1.3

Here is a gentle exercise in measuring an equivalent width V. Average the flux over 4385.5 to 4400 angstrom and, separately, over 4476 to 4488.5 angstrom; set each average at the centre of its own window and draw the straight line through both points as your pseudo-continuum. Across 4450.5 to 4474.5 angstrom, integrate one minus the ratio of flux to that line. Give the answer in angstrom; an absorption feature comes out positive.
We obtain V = 3.0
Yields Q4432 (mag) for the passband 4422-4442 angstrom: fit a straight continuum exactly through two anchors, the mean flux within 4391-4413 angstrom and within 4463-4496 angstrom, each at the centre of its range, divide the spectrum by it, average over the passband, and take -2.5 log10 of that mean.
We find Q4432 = 0.05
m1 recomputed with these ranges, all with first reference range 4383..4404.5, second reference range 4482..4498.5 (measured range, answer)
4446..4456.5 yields 0.03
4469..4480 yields -0.07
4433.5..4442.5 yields 0.04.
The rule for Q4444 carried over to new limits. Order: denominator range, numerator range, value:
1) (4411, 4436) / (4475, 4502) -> 1.24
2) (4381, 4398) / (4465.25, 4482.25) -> 1.42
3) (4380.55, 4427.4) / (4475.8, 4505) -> 1.39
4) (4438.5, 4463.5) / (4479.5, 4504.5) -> 1.20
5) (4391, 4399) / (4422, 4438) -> 0.89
